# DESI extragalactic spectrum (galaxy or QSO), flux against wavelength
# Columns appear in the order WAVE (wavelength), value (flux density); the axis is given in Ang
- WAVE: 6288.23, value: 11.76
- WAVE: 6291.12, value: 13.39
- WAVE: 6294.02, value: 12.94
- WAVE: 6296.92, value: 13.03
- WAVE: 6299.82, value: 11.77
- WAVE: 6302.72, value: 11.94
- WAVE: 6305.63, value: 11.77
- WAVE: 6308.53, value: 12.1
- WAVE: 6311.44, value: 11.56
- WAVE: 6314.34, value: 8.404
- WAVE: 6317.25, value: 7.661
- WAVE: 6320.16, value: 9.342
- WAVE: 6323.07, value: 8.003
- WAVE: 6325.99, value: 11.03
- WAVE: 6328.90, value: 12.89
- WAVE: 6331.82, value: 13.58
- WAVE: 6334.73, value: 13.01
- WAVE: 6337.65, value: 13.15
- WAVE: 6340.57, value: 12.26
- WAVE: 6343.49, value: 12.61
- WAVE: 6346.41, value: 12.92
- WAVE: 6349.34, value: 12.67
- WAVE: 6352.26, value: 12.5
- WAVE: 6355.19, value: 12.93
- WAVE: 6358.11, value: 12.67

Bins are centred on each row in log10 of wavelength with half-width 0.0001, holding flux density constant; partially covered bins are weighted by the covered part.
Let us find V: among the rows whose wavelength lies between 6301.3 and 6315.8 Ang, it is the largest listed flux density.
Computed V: 12.1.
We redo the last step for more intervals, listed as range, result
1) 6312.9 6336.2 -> 13.58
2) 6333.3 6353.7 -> 13.15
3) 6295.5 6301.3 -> 13.03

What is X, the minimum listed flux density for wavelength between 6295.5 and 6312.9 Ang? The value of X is 11.56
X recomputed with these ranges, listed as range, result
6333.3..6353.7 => 12.26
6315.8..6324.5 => 7.661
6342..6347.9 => 12.61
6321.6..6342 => 8.003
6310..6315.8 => 8.404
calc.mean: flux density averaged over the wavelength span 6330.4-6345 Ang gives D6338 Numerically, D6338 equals 12.9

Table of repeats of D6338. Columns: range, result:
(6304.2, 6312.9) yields 11.8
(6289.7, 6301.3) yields 12.8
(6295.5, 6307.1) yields 12.1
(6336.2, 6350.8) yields 12.7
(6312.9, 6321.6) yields 8.47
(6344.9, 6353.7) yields 12.7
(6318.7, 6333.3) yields 11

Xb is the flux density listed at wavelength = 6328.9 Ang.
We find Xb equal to 12.89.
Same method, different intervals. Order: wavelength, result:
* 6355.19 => 12.93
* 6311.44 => 11.56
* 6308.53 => 12.1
